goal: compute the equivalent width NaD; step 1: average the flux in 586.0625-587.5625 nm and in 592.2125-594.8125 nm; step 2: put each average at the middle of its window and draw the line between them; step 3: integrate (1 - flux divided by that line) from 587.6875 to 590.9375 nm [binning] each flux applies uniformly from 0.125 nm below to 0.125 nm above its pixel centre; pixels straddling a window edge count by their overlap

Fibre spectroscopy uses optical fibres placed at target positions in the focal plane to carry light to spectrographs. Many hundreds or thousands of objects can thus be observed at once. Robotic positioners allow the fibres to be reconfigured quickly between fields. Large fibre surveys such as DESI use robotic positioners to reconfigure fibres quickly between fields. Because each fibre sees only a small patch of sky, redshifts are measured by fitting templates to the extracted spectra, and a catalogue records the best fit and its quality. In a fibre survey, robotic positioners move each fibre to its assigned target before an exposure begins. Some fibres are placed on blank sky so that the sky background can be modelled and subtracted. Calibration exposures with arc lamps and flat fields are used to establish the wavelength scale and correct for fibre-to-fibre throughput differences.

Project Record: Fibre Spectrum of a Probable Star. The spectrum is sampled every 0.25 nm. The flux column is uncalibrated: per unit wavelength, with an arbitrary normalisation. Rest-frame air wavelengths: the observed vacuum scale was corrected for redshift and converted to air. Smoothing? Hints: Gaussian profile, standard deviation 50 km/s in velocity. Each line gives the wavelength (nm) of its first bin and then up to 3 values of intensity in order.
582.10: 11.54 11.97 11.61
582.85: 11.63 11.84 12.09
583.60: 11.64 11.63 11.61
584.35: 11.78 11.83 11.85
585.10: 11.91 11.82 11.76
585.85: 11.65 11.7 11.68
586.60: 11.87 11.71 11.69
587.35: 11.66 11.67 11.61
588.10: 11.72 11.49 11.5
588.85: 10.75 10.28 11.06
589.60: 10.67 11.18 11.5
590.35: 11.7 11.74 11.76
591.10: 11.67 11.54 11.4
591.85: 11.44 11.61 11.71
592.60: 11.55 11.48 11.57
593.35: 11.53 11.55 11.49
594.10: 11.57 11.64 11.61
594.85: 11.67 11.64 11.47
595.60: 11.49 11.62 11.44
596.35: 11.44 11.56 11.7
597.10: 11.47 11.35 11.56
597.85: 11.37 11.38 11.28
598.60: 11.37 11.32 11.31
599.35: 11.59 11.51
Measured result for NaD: 0.10 nm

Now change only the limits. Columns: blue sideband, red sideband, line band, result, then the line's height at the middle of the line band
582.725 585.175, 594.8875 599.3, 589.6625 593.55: 0.02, 11.6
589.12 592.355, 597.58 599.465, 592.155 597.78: -0.07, 11.4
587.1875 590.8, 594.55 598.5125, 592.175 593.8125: -0.02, 11.4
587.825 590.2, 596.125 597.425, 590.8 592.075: -0.03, 11.3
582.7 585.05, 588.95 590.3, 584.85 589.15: -0.09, 11.3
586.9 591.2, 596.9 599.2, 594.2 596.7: -0.04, 11.4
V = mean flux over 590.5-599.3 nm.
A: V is 11.5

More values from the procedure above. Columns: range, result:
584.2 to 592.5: 11.5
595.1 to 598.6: 11.5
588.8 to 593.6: 11.4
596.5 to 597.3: 11.6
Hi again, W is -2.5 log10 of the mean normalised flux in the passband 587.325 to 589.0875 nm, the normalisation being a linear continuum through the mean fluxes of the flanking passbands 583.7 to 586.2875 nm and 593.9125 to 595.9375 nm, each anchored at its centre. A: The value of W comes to 0.03 mag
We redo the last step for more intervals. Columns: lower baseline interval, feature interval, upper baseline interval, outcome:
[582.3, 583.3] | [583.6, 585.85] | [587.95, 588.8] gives -0.01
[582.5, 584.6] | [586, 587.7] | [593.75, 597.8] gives 0.00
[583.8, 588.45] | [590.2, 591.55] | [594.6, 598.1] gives 0.00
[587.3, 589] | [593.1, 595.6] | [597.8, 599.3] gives -0.02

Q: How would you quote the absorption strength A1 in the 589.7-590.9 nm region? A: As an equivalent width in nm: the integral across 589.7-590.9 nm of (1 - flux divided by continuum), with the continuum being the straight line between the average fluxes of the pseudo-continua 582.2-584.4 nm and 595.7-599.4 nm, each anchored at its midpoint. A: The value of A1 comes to 0.01 nm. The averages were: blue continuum 11.8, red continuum 11.4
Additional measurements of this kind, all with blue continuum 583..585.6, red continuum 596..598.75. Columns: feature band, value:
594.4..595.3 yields -0.009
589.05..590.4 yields 0.067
